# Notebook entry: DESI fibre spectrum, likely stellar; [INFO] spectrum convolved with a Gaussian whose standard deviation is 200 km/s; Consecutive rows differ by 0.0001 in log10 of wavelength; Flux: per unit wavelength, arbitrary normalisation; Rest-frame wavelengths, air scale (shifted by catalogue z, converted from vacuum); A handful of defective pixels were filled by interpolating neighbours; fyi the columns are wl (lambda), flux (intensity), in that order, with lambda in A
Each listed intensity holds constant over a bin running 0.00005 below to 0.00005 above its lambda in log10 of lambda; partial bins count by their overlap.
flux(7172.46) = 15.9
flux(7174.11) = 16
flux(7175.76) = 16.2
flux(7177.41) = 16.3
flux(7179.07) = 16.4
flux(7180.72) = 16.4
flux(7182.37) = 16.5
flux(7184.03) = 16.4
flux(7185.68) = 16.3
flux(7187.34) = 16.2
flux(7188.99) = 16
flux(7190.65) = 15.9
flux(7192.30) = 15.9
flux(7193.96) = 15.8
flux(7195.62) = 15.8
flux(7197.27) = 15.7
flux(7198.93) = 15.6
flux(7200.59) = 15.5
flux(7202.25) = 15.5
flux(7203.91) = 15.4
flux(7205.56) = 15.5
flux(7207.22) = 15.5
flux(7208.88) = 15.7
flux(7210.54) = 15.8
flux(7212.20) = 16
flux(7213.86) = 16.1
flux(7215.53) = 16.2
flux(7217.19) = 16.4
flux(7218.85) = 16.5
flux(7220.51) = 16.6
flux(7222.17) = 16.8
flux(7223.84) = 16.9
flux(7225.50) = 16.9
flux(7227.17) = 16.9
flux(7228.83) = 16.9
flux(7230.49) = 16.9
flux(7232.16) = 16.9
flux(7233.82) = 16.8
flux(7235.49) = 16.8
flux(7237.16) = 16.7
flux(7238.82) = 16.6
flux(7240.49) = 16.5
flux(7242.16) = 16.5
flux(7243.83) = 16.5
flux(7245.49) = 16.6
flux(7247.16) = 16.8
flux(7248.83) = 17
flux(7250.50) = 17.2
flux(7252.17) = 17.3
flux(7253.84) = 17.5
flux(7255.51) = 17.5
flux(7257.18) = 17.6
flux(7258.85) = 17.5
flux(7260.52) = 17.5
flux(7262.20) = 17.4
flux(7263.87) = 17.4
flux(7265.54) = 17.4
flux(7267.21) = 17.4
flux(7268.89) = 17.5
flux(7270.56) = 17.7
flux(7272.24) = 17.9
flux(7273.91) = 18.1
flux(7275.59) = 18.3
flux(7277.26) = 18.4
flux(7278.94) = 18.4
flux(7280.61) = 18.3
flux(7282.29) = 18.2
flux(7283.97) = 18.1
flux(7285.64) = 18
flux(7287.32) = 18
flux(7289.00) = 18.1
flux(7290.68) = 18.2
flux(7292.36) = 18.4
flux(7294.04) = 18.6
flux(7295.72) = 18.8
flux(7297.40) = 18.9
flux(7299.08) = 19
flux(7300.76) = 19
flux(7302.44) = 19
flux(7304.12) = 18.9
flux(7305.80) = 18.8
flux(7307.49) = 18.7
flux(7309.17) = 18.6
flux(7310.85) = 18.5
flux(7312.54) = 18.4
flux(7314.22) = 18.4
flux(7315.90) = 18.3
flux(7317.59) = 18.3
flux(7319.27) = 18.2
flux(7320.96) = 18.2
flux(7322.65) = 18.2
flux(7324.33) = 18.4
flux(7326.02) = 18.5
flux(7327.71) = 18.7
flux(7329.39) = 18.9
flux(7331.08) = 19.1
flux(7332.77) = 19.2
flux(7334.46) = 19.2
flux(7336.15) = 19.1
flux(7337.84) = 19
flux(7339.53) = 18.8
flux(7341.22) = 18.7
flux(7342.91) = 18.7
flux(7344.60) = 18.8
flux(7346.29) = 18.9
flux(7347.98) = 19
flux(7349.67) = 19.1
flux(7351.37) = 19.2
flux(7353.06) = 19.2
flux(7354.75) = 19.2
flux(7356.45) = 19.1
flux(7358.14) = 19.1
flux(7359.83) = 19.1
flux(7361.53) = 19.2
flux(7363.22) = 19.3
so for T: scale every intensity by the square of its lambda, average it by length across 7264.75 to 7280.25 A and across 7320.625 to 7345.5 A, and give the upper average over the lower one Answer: 1.1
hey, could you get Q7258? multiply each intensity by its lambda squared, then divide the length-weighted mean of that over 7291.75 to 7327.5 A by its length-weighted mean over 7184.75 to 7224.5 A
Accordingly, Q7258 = 1.2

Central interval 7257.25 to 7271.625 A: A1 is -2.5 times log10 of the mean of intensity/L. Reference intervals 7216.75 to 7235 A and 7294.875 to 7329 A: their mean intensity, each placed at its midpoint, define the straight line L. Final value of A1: 0.01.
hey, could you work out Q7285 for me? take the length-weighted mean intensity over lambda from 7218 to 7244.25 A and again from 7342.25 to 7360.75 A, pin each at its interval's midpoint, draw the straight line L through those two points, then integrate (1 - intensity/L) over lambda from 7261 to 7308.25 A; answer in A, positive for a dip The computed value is -1.3 A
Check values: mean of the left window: 16.7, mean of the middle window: 18.2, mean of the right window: 19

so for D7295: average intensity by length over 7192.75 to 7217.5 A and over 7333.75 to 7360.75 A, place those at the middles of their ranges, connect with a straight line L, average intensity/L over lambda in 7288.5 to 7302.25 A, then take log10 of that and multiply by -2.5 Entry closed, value -0.05 mag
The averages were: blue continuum 15.8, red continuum 19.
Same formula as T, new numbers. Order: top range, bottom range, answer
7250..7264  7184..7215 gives 1.12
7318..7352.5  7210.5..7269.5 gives 1.14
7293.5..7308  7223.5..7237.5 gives 1.14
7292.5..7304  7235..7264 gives 1.12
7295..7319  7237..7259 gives 1.12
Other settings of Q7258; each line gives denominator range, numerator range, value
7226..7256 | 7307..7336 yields 1.13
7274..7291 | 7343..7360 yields 1.07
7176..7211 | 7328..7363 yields 1.25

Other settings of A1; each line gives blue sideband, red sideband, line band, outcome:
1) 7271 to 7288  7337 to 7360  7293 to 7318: -0.012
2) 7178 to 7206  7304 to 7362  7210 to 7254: 0.004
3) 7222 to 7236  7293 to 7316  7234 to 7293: 0.013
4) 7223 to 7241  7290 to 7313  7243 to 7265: 0.011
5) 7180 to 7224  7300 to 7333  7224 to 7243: -0.003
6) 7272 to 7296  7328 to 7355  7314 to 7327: 0.025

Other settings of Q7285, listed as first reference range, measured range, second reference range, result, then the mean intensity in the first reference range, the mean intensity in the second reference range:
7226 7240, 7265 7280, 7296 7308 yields 0.07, 16.8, 18.9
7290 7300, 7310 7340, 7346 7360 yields 0.42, 18.7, 19.1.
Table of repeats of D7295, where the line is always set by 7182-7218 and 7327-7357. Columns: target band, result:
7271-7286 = -0.04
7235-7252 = 0.01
